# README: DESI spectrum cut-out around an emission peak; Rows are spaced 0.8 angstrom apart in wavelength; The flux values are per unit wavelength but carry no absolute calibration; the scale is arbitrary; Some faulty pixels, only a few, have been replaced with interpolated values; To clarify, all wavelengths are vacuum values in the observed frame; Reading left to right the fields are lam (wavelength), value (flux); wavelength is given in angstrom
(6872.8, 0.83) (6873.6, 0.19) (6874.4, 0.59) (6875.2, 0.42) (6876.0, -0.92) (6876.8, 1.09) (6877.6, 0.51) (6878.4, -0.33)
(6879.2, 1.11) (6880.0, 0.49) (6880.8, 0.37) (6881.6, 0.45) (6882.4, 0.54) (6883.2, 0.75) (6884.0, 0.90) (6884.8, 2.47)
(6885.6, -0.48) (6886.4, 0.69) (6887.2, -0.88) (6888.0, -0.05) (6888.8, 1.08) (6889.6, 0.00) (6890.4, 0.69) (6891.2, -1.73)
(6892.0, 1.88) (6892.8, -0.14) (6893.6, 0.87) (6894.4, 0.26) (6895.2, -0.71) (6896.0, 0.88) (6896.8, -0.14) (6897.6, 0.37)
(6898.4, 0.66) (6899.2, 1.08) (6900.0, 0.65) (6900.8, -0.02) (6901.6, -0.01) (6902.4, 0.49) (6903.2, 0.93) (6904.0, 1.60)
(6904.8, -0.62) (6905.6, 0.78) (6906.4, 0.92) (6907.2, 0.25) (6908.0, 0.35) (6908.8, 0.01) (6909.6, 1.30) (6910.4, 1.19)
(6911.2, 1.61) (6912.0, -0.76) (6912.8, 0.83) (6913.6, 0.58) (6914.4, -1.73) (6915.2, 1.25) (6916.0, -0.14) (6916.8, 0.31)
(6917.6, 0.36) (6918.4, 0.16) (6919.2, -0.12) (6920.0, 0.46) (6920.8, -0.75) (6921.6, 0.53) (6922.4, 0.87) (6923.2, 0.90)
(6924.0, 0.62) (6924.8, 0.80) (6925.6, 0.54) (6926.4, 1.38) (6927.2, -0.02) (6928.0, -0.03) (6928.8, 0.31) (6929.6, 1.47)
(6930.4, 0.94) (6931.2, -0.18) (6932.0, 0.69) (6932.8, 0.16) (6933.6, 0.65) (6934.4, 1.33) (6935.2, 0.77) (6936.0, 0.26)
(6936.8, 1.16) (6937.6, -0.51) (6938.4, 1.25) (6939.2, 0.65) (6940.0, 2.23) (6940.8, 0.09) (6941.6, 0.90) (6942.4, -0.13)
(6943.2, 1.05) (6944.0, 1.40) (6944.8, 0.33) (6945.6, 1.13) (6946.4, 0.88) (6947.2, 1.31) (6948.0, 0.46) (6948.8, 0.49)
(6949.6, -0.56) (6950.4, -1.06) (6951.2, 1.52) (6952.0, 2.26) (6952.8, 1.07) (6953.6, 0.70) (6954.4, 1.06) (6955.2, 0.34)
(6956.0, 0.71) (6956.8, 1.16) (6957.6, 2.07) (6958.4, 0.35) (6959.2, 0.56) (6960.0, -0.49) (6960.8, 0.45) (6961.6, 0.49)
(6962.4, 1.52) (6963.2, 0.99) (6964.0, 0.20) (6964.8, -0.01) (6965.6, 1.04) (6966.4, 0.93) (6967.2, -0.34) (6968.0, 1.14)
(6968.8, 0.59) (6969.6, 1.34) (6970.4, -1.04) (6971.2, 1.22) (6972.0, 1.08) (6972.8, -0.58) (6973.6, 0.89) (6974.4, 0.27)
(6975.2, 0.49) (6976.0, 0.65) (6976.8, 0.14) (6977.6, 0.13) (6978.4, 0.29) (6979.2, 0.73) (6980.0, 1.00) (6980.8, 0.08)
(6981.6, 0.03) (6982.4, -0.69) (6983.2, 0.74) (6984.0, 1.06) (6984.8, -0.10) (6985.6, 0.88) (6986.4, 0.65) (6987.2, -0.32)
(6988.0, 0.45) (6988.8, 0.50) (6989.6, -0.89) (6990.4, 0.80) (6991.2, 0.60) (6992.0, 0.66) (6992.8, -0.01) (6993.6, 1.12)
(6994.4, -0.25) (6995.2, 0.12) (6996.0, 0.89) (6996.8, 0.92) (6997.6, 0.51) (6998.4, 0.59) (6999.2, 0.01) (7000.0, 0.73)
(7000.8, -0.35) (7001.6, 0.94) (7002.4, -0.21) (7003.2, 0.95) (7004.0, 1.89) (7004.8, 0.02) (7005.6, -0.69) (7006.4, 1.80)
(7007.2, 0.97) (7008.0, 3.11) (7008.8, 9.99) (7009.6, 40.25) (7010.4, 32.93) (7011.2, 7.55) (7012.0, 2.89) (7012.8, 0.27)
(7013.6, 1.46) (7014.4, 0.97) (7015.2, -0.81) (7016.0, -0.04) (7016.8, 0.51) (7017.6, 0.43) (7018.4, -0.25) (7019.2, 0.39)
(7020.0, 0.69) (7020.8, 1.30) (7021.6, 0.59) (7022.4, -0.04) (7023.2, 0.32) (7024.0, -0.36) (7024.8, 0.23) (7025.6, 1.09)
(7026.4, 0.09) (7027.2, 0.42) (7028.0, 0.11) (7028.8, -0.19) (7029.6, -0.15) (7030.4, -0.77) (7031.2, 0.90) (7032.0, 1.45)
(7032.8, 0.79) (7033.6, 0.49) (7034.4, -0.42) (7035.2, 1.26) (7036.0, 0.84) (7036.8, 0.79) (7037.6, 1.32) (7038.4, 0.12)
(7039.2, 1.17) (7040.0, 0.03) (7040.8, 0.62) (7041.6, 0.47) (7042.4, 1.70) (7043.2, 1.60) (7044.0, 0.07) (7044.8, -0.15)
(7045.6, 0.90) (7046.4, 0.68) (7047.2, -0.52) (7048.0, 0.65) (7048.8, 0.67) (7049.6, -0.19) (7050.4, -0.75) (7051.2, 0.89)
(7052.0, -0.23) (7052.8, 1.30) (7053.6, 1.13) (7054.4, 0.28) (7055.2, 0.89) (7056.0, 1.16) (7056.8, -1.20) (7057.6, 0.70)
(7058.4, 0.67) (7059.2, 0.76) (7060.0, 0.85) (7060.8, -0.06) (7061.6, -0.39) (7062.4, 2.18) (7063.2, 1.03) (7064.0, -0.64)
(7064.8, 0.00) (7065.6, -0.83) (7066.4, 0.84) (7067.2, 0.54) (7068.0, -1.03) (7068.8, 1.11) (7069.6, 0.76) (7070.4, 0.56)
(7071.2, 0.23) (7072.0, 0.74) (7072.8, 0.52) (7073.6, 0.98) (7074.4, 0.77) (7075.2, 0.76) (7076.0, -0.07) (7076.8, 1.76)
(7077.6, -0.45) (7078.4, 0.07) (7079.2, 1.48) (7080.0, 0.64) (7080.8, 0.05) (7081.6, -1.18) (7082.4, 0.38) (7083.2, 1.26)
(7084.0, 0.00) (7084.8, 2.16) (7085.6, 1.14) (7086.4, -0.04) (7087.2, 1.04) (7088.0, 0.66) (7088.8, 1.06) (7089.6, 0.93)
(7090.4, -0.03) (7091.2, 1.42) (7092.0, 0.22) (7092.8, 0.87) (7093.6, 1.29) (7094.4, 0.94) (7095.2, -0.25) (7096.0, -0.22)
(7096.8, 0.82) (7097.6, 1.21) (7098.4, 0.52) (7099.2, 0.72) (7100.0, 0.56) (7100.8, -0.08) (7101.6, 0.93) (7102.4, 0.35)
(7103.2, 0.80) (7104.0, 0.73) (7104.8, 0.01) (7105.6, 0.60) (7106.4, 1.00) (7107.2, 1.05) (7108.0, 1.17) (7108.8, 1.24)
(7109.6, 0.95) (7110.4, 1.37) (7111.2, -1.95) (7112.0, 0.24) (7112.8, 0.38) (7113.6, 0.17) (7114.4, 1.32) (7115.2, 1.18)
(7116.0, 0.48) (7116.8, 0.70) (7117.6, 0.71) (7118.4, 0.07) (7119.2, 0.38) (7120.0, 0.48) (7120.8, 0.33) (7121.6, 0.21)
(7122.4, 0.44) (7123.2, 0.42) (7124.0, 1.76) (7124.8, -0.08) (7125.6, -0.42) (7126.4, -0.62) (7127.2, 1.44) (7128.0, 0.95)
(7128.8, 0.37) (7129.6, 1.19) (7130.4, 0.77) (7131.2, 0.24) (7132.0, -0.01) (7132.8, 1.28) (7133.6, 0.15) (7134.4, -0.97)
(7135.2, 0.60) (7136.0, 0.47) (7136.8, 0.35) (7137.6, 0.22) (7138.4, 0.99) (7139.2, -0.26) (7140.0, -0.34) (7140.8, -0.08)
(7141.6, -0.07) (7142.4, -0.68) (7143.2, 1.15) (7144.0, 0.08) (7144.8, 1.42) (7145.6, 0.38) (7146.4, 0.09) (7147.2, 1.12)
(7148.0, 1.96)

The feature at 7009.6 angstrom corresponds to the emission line H-alpha 6563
